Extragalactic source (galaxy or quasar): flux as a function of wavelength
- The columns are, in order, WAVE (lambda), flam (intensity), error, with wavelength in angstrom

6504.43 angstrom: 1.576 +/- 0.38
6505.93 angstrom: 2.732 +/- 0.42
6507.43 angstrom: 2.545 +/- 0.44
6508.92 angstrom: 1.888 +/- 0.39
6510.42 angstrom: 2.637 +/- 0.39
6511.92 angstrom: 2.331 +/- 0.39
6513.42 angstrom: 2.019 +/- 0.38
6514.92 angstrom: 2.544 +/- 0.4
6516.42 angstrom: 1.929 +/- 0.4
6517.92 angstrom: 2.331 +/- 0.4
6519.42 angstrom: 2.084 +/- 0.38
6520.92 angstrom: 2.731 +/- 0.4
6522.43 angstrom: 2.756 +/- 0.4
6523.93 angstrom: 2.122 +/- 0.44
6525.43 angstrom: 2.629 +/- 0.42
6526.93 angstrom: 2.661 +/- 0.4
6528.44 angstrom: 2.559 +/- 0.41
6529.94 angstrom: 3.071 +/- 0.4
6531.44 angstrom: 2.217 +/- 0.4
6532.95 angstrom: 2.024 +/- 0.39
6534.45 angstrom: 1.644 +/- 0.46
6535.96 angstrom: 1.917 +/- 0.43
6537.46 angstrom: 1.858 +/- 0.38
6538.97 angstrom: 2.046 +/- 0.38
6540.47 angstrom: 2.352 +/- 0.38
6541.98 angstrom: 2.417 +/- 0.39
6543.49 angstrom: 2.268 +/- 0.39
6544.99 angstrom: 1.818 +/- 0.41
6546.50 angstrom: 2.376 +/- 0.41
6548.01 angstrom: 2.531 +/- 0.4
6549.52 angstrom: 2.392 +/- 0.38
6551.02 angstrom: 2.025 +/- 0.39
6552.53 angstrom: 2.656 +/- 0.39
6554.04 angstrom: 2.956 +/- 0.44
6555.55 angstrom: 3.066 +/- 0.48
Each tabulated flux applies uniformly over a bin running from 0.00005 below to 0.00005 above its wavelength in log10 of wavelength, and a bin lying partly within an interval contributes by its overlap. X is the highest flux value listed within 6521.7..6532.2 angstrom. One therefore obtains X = 3.071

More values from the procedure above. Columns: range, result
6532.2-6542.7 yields 2.417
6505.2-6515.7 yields 2.732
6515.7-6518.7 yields 2.331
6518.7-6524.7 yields 2.756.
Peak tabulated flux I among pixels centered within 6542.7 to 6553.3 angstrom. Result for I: 2.656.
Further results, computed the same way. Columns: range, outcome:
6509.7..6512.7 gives 2.637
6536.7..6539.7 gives 2.046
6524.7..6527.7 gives 2.661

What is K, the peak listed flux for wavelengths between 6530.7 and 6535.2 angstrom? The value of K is 2.217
